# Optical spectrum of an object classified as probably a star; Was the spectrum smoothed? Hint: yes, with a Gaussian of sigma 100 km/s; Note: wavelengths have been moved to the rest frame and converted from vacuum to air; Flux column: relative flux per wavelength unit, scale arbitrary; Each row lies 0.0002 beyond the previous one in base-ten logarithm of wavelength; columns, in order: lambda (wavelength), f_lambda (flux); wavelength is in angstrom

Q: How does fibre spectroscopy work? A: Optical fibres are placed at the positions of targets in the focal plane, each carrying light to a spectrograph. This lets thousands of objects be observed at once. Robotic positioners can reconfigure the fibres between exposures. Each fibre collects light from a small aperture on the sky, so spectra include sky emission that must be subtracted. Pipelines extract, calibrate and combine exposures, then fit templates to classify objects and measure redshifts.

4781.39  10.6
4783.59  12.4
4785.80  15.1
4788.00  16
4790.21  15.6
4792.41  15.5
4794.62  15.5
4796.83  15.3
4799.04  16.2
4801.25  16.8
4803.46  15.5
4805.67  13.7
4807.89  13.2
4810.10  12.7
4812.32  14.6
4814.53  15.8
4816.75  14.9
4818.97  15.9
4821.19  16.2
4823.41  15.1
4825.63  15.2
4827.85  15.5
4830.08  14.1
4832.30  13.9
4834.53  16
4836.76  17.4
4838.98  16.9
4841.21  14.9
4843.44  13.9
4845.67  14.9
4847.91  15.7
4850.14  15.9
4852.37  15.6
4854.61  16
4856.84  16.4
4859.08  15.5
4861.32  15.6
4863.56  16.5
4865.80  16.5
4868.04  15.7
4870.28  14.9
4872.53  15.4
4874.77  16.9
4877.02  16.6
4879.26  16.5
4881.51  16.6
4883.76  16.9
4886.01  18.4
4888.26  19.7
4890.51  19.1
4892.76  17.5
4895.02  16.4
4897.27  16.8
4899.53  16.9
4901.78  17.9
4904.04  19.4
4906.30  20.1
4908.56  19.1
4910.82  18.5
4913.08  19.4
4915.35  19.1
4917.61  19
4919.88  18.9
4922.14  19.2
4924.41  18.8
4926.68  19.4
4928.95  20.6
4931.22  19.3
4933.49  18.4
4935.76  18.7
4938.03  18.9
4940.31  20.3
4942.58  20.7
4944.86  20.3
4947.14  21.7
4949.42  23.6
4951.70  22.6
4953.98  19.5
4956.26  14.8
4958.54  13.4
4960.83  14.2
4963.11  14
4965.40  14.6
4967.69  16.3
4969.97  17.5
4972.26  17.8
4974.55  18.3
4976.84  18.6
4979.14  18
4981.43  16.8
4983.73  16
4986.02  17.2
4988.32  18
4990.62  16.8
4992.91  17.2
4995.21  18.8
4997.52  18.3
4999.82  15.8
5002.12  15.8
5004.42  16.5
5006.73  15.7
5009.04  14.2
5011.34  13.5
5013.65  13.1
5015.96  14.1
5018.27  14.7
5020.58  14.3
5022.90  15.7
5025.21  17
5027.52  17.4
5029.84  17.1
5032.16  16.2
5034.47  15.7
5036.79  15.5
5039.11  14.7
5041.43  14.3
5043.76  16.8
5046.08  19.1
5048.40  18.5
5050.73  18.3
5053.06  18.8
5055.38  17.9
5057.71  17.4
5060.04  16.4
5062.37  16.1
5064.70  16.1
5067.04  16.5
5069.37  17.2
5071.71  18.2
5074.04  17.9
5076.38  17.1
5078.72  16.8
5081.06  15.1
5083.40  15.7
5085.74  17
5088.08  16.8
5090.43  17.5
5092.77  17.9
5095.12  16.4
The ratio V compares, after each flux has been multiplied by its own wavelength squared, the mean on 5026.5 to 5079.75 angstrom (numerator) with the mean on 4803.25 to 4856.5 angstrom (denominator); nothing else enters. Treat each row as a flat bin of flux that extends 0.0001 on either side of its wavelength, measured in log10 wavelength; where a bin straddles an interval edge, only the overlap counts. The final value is 1.22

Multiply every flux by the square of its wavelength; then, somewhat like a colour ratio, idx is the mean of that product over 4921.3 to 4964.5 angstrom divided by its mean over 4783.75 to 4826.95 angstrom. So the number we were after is 1.32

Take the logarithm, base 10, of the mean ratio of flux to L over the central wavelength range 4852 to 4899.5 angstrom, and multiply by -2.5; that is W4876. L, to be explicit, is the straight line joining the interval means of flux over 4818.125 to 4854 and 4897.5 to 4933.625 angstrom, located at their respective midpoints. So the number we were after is 0.03 mag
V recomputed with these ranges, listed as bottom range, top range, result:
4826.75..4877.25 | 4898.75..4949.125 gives 1.27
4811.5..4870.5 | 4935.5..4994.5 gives 1.21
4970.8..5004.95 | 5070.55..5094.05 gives 1.02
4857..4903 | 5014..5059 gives 1.04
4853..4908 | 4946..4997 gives 1.07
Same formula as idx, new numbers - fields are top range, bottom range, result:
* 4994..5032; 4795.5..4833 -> 1.14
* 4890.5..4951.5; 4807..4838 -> 1.33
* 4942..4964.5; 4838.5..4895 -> 1.16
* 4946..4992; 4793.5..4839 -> 1.22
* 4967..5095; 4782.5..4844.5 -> 1.20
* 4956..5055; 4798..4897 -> 1.09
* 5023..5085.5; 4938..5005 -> 0.98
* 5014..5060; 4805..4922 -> 1.07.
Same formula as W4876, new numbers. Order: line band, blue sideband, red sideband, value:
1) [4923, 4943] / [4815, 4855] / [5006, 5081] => -0.22 mag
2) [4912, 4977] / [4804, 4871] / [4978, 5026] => -0.17 mag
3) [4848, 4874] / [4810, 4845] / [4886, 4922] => 0.06 mag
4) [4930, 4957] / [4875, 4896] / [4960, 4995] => -0.17 mag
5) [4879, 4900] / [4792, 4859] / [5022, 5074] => -0.12 mag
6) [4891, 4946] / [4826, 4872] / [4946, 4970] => -0.13 mag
